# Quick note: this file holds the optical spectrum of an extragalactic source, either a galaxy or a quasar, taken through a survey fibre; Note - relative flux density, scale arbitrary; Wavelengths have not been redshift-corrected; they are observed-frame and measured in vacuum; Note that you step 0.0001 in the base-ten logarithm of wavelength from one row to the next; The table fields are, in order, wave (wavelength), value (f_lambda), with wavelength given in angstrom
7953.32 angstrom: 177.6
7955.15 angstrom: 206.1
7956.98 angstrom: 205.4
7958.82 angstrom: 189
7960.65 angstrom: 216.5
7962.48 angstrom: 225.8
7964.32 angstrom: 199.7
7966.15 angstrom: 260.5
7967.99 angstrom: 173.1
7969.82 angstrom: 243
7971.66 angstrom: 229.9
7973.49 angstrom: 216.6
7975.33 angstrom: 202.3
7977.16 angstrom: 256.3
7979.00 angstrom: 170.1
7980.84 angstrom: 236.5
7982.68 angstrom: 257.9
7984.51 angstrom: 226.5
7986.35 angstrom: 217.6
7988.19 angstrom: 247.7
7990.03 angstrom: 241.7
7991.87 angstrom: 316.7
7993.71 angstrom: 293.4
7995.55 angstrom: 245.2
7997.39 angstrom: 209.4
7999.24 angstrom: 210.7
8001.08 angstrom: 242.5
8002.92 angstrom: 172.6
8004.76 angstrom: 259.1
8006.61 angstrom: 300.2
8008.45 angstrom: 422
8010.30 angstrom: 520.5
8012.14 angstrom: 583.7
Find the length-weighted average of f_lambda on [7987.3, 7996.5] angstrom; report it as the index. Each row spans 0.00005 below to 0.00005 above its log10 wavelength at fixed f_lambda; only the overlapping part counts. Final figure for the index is 269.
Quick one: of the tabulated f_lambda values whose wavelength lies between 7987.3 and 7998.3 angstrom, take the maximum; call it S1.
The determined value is 316.7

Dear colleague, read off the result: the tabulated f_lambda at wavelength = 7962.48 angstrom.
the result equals 225.8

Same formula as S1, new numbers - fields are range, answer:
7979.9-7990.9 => 257.9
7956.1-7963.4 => 225.8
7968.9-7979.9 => 256.3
